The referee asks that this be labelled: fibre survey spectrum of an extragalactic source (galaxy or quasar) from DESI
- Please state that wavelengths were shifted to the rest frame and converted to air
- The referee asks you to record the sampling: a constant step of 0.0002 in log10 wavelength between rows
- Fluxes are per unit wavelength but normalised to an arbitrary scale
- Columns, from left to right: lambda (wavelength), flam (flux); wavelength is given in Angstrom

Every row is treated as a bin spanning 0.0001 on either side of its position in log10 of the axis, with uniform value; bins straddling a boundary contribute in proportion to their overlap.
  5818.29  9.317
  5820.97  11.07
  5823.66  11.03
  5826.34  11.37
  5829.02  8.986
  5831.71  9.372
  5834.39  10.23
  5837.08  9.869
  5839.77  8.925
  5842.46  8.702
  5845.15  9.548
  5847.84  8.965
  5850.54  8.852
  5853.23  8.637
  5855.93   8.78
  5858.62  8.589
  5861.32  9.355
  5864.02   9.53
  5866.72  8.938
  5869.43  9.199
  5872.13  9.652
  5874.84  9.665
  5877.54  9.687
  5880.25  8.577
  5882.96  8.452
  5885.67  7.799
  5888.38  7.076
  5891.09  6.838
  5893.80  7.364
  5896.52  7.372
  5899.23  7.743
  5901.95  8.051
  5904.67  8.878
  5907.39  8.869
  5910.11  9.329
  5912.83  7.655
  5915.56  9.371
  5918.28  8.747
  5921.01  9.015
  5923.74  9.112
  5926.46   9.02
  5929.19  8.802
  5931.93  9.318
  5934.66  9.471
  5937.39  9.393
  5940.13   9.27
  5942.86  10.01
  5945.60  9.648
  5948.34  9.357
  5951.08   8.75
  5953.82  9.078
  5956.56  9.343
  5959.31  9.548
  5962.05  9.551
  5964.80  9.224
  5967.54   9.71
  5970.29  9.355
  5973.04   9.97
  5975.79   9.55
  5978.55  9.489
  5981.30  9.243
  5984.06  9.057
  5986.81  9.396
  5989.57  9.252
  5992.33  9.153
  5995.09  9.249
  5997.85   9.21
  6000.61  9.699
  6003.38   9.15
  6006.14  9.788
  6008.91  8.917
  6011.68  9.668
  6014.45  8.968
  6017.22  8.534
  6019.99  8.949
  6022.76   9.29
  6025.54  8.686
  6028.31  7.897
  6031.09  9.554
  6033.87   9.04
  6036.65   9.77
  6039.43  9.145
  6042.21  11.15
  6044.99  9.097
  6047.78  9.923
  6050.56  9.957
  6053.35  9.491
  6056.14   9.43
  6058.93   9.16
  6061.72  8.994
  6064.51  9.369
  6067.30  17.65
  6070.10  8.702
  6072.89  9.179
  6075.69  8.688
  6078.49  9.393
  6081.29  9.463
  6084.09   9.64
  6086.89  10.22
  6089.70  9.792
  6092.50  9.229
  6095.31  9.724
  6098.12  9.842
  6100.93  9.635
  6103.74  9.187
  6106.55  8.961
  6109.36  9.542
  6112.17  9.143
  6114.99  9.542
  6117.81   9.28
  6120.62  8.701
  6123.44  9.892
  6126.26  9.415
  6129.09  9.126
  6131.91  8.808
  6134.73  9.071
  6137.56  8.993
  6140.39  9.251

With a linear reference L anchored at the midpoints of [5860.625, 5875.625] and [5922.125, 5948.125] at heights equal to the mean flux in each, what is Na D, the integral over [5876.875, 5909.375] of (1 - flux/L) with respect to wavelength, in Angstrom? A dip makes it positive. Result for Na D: 4.6 Angstrom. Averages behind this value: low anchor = 9.38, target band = 8.05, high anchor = 9.34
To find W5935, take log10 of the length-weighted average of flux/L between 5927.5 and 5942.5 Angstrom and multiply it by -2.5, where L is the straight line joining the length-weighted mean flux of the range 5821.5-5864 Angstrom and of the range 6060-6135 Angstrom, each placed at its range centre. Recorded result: 0.03 mag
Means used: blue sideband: 9.45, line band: 9.3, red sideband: 9.64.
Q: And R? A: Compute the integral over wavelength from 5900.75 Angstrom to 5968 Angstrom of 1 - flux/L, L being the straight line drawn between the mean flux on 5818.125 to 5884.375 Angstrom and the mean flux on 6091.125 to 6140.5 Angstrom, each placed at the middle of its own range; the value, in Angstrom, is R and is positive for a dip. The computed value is 1.7 Angstrom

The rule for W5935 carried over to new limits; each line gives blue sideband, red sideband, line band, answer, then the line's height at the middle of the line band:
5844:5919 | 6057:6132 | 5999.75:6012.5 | -0.02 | 9.22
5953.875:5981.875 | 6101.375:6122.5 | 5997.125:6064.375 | 0.01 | 9.38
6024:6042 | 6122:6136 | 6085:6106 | -0.05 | 9.23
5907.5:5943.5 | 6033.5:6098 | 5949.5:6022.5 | 0.01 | 9.42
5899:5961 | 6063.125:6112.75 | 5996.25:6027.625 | 0.04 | 9.48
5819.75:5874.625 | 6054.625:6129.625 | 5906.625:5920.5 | 0.09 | 9.53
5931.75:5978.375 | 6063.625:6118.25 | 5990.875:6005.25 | 0.03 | 9.57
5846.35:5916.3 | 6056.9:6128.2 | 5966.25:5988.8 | -0.04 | 9.08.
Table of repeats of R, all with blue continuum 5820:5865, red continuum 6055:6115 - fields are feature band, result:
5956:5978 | 0.22 Angstrom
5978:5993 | 0.61 Angstrom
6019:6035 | 1.31 Angstrom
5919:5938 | 0.90 Angstrom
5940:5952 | 0.21 Angstrom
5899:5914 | 1.71 Angstrom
